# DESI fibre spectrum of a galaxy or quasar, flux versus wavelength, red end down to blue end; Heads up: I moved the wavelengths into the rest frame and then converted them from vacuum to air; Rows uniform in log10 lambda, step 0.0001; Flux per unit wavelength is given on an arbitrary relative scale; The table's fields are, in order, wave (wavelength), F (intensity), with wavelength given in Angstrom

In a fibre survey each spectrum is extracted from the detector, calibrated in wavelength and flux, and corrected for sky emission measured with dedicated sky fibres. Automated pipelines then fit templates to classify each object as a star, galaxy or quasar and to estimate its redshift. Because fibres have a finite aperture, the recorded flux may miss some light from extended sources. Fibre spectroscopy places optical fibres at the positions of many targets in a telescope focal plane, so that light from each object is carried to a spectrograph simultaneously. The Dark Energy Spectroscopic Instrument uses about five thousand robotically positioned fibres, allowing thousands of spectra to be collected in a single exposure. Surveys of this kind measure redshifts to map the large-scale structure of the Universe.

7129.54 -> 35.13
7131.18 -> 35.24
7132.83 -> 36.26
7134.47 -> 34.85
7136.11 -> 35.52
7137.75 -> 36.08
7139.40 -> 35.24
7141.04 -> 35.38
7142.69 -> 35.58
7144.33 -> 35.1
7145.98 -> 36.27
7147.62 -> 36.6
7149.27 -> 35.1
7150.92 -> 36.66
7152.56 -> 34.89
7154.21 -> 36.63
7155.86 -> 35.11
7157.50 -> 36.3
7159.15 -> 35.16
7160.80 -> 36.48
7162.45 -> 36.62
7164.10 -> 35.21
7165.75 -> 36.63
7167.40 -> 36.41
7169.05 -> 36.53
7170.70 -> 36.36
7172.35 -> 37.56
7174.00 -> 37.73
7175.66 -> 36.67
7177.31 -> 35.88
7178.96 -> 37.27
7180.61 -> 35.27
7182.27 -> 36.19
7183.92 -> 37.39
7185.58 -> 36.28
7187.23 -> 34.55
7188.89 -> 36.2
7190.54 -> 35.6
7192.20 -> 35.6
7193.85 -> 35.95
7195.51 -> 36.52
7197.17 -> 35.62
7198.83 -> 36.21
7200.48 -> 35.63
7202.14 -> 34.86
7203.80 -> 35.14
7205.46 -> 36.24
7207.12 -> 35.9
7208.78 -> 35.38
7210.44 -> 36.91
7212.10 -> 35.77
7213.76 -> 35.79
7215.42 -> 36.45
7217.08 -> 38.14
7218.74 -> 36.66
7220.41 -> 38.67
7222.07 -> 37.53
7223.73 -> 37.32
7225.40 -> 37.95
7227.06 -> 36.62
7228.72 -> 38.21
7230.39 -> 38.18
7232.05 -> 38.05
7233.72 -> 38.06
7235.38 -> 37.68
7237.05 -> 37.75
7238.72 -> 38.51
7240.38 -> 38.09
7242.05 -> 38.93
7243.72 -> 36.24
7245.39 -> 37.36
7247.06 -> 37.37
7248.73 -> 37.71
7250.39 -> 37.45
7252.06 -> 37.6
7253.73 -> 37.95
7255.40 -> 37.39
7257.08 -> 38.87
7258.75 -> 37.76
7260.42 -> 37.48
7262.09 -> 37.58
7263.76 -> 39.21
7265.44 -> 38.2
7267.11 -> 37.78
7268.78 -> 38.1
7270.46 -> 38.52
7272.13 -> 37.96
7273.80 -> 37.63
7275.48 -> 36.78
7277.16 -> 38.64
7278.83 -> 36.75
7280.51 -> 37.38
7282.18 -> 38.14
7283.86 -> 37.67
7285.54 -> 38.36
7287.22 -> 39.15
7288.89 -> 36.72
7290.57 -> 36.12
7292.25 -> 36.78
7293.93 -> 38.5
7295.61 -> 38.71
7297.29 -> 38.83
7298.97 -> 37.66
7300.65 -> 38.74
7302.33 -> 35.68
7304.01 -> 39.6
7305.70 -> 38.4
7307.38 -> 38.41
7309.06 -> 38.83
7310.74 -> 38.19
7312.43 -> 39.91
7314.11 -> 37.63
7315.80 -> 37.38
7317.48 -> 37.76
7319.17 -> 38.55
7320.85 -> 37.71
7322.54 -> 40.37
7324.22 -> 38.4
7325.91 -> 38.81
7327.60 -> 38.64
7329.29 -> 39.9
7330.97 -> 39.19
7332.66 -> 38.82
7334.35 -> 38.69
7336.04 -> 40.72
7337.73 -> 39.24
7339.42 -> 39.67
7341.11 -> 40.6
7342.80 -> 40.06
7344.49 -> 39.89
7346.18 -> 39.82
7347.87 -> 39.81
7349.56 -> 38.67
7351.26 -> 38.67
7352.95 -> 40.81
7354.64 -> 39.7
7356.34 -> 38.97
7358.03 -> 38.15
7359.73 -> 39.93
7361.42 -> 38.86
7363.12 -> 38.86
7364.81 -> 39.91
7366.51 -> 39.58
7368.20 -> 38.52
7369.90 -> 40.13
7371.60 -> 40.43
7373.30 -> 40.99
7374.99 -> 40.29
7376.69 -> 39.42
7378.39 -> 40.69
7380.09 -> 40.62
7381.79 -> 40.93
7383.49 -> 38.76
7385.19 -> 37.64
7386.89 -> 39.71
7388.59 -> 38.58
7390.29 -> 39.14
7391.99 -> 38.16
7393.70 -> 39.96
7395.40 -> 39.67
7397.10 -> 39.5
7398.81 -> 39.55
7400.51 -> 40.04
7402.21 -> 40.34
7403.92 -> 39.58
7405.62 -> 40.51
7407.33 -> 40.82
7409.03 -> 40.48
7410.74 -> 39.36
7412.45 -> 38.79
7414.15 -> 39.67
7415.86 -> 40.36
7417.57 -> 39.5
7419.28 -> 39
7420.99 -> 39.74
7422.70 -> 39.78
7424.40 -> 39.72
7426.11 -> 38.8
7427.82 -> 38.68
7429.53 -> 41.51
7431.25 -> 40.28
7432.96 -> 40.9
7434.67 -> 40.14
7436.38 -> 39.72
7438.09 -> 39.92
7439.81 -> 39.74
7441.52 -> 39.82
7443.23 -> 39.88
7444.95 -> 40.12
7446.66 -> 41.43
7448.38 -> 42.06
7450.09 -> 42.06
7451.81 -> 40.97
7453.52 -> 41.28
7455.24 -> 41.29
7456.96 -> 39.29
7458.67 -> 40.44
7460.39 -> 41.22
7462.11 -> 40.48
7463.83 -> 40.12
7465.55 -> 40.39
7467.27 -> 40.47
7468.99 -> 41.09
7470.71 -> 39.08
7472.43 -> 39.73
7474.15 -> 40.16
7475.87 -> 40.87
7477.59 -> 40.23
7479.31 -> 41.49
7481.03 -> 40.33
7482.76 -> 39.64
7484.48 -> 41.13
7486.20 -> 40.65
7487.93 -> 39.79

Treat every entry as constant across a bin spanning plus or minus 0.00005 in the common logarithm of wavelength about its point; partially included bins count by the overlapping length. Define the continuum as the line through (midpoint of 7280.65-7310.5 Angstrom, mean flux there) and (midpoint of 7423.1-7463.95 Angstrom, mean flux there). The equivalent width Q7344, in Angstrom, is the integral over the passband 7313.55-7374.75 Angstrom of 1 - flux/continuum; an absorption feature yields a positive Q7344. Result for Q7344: -0.77 Angstrom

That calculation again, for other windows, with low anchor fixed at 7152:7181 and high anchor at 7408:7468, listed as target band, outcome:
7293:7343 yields -0.37 Angstrom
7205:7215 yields 0.25 Angstrom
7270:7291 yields 0.14 Angstrom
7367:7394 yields -0.16 Angstrom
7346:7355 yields -0.14 Angstrom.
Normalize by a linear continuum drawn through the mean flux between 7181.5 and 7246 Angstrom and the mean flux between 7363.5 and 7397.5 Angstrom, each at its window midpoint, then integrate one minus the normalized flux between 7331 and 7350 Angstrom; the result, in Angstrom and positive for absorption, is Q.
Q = -0.3 Angstrom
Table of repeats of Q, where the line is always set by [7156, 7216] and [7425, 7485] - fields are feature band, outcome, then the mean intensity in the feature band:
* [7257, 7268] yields -0.2 Angstrom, 38.1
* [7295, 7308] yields -0.1 Angstrom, 38.2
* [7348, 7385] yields -0.6 Angstrom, 39.6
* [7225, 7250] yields -0.6 Angstrom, 37.8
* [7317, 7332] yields -0.2 Angstrom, 38.8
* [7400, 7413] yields -0.1 Angstrom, 40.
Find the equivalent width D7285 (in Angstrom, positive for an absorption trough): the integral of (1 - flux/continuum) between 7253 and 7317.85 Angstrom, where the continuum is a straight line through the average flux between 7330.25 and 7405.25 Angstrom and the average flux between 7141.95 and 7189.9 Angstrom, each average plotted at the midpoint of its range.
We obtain 0.3 Angstrom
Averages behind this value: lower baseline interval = 36.2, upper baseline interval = 39.6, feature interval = 38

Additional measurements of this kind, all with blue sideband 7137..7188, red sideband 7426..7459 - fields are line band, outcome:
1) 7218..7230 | -0.17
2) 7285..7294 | 0.14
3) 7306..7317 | 0.01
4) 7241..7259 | -0.11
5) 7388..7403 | 0.10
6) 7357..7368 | 0.01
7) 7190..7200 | 0.19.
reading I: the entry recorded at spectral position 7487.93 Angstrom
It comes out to 39.79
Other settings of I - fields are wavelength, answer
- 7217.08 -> 38.14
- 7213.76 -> 35.79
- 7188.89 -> 36.2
